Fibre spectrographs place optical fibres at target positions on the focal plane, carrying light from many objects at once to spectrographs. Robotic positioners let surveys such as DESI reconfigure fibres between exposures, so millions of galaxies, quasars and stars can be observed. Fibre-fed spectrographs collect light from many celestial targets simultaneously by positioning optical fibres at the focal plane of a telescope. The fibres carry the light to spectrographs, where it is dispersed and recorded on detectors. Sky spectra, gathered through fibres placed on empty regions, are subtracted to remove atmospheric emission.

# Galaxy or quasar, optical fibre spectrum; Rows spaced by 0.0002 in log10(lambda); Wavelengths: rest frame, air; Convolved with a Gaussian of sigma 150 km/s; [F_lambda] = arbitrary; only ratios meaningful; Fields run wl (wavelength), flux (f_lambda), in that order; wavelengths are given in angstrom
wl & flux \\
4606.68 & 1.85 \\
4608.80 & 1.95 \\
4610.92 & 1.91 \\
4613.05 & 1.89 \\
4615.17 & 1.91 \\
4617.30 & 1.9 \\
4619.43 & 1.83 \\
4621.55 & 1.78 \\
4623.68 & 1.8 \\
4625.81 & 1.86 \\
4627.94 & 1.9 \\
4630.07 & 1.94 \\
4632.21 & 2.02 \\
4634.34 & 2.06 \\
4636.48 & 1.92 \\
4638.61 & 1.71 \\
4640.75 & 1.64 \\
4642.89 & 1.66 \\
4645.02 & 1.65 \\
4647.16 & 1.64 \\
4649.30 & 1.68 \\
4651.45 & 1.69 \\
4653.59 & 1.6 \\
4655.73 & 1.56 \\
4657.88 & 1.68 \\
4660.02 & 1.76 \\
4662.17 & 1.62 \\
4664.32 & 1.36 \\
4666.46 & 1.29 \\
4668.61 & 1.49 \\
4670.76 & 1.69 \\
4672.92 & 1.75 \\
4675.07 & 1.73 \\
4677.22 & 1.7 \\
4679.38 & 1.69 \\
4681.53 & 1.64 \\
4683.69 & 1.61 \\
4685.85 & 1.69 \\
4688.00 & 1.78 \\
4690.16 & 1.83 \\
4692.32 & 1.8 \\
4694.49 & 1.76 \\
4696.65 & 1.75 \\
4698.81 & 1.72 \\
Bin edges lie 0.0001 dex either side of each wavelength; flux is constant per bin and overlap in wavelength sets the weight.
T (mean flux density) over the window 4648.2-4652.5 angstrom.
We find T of 1.68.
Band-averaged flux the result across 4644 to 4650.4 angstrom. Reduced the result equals 1.65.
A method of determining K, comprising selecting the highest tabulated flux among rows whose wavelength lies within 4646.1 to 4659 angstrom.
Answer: 1.69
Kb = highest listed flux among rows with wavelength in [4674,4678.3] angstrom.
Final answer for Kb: 1.73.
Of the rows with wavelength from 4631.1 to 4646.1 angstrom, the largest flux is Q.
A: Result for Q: 2.06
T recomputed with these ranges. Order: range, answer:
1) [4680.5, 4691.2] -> 1.71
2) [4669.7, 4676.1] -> 1.72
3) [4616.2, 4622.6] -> 1.84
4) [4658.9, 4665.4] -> 1.58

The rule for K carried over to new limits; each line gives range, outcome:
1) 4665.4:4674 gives 1.75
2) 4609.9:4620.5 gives 1.91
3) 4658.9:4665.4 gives 1.76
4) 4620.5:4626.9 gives 1.86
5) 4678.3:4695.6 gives 1.83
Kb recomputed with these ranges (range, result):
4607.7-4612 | 1.95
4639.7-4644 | 1.66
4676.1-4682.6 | 1.7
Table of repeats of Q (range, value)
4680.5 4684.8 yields 1.64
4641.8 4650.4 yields 1.68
